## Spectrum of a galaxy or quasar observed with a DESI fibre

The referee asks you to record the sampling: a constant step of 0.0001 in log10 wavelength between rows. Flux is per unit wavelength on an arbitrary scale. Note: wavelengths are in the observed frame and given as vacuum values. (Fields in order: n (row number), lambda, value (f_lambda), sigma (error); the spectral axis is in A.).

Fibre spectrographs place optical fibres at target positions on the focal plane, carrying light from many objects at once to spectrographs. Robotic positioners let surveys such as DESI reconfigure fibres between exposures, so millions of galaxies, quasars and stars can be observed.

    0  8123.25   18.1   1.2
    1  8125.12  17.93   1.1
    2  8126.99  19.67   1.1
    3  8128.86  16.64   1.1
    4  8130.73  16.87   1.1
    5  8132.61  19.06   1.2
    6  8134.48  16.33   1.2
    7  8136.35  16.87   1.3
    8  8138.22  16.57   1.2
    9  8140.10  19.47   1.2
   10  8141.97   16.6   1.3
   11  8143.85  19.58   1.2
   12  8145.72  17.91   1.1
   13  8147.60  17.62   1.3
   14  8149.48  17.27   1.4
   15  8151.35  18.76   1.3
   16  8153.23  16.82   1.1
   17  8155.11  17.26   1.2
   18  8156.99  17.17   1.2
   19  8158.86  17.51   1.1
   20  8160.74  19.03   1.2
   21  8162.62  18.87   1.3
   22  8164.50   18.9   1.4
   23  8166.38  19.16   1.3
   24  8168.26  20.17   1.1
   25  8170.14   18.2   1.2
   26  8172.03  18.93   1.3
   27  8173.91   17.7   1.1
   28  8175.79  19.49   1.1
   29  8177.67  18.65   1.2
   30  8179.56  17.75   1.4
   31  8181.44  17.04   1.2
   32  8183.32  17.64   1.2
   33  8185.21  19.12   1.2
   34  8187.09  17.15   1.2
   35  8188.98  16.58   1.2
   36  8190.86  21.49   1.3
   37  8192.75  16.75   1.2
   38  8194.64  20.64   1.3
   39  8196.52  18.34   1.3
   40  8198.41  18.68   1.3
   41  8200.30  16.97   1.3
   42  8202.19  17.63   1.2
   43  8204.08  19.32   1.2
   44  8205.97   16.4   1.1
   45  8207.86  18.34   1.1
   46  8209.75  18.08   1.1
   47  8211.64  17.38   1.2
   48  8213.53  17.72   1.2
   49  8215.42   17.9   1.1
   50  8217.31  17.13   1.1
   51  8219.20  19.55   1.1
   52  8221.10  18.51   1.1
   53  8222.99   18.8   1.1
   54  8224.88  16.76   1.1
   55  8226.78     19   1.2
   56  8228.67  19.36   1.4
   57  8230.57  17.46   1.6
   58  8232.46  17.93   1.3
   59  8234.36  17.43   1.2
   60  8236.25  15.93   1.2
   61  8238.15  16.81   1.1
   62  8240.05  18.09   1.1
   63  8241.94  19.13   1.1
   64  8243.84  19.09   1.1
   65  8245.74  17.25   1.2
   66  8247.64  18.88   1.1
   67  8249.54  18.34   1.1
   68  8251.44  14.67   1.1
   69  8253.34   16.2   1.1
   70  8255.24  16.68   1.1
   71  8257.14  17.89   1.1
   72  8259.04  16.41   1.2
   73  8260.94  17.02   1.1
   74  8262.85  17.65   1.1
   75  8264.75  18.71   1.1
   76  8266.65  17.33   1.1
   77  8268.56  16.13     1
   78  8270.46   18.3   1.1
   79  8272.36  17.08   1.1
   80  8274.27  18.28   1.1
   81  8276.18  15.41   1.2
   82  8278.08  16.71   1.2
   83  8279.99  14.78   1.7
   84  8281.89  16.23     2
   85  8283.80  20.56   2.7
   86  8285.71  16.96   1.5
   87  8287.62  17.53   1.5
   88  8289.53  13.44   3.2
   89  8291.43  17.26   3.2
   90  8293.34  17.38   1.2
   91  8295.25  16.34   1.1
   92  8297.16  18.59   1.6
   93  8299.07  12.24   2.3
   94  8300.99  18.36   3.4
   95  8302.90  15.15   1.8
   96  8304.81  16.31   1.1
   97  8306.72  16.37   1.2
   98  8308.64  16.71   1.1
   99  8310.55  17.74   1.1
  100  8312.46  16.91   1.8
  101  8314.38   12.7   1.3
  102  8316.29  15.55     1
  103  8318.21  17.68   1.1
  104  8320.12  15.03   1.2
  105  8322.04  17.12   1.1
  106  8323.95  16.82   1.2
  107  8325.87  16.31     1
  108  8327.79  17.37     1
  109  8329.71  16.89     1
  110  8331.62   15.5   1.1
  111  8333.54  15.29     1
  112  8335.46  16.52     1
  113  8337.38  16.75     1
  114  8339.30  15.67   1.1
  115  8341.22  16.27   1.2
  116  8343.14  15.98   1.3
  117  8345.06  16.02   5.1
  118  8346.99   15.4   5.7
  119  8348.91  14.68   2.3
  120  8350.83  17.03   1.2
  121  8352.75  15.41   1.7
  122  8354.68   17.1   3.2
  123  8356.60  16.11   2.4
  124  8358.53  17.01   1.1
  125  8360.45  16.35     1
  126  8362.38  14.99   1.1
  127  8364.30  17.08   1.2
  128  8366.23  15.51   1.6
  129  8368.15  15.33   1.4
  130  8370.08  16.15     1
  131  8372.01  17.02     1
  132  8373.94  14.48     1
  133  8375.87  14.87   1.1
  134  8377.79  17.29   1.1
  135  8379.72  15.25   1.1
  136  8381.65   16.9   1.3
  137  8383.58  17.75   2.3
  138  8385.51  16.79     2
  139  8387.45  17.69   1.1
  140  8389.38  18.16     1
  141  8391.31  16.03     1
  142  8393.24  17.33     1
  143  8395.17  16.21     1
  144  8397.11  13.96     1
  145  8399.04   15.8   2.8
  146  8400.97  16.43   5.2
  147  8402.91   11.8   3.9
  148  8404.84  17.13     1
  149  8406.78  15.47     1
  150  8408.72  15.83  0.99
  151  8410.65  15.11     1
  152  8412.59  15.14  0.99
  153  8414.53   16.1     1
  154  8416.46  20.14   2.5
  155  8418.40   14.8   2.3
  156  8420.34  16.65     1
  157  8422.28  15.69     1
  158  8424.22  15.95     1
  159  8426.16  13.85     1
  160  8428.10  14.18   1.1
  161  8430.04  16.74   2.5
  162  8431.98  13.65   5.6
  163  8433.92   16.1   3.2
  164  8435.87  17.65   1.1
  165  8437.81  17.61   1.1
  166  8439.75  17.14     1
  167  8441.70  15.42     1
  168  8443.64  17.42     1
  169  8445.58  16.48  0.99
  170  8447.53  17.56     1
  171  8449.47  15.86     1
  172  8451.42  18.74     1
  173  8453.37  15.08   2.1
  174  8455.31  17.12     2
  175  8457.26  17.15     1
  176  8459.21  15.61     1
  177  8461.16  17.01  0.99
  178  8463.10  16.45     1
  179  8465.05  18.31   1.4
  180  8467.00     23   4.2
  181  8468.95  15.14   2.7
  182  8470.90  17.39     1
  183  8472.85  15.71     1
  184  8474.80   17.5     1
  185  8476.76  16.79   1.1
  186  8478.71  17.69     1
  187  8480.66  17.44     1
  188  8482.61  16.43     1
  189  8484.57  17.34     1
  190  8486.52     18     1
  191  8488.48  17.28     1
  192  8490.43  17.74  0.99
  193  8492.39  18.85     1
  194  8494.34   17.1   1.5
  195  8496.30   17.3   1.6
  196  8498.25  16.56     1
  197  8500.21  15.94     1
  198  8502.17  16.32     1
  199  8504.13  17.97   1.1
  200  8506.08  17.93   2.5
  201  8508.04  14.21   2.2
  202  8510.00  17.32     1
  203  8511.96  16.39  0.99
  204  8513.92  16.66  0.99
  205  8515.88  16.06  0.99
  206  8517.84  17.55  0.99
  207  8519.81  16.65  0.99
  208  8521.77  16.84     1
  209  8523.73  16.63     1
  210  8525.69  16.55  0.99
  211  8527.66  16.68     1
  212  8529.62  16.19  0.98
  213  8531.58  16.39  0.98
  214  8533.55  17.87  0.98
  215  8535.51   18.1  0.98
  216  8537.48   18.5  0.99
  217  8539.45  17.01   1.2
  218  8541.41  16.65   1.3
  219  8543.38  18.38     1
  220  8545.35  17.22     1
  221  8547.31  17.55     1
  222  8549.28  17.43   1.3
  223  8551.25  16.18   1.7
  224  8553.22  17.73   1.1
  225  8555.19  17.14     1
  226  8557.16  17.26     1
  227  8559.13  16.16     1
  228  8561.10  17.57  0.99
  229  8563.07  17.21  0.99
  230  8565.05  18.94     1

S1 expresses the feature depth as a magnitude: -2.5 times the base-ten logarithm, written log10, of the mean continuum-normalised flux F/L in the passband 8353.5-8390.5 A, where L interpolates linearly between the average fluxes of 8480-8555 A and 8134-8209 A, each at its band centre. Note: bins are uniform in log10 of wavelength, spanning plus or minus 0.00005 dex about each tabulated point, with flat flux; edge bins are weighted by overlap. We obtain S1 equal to 0.07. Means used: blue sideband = 18.1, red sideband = 17.1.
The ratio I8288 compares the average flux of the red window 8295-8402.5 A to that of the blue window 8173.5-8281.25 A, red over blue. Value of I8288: 0.91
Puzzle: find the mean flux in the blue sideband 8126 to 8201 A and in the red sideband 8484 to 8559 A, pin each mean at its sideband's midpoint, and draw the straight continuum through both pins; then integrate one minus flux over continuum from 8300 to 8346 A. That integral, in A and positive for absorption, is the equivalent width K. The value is 3.6 A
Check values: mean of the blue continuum 18.1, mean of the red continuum 17.1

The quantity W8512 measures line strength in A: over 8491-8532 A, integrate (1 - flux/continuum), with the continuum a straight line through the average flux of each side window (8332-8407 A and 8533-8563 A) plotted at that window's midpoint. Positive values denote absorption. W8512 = 0.8 A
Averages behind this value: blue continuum 16.1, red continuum 17.4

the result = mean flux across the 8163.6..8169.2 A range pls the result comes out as 19.4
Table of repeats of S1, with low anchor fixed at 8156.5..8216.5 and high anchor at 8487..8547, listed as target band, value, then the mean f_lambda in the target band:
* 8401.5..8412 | 0.16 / 15.1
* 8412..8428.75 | 0.10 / 15.9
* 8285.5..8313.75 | 0.09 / 16.4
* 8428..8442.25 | 0.08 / 16.2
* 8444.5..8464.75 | 0.03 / 16.8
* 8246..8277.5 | 0.05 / 17.2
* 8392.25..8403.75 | 0.15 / 15.3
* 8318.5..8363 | 0.10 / 16.2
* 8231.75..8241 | 0.05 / 17.2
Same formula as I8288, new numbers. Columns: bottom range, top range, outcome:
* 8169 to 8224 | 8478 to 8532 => 0.93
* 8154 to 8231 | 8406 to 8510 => 0.92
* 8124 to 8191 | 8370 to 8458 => 0.90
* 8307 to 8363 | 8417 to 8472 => 1.03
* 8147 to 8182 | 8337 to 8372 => 0.88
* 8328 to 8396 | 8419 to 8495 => 1.03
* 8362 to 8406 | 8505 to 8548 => 1.05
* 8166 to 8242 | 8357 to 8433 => 0.88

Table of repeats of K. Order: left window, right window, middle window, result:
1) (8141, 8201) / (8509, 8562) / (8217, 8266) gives 0.8 A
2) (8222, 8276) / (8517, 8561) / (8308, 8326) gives 1.3 A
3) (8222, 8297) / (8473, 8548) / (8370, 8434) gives 4.6 A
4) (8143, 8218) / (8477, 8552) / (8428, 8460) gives 1.5 A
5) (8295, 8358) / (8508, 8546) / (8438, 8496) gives -1.7 A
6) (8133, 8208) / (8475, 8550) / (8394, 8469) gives 4.4 A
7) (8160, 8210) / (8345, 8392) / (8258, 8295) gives 0.7 A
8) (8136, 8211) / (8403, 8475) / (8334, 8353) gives 1.2 A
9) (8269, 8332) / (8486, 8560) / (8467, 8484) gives -0.2 A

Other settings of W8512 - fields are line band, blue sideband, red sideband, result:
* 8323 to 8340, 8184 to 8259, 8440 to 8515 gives 1.15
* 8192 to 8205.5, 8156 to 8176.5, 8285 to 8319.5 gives -0.16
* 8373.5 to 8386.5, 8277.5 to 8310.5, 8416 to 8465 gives 0.16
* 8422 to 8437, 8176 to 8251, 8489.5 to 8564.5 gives 1.62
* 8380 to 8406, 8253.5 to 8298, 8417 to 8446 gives 0.00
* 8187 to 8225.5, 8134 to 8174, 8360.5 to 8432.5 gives -1.16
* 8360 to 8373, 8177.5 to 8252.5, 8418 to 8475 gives 0.77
